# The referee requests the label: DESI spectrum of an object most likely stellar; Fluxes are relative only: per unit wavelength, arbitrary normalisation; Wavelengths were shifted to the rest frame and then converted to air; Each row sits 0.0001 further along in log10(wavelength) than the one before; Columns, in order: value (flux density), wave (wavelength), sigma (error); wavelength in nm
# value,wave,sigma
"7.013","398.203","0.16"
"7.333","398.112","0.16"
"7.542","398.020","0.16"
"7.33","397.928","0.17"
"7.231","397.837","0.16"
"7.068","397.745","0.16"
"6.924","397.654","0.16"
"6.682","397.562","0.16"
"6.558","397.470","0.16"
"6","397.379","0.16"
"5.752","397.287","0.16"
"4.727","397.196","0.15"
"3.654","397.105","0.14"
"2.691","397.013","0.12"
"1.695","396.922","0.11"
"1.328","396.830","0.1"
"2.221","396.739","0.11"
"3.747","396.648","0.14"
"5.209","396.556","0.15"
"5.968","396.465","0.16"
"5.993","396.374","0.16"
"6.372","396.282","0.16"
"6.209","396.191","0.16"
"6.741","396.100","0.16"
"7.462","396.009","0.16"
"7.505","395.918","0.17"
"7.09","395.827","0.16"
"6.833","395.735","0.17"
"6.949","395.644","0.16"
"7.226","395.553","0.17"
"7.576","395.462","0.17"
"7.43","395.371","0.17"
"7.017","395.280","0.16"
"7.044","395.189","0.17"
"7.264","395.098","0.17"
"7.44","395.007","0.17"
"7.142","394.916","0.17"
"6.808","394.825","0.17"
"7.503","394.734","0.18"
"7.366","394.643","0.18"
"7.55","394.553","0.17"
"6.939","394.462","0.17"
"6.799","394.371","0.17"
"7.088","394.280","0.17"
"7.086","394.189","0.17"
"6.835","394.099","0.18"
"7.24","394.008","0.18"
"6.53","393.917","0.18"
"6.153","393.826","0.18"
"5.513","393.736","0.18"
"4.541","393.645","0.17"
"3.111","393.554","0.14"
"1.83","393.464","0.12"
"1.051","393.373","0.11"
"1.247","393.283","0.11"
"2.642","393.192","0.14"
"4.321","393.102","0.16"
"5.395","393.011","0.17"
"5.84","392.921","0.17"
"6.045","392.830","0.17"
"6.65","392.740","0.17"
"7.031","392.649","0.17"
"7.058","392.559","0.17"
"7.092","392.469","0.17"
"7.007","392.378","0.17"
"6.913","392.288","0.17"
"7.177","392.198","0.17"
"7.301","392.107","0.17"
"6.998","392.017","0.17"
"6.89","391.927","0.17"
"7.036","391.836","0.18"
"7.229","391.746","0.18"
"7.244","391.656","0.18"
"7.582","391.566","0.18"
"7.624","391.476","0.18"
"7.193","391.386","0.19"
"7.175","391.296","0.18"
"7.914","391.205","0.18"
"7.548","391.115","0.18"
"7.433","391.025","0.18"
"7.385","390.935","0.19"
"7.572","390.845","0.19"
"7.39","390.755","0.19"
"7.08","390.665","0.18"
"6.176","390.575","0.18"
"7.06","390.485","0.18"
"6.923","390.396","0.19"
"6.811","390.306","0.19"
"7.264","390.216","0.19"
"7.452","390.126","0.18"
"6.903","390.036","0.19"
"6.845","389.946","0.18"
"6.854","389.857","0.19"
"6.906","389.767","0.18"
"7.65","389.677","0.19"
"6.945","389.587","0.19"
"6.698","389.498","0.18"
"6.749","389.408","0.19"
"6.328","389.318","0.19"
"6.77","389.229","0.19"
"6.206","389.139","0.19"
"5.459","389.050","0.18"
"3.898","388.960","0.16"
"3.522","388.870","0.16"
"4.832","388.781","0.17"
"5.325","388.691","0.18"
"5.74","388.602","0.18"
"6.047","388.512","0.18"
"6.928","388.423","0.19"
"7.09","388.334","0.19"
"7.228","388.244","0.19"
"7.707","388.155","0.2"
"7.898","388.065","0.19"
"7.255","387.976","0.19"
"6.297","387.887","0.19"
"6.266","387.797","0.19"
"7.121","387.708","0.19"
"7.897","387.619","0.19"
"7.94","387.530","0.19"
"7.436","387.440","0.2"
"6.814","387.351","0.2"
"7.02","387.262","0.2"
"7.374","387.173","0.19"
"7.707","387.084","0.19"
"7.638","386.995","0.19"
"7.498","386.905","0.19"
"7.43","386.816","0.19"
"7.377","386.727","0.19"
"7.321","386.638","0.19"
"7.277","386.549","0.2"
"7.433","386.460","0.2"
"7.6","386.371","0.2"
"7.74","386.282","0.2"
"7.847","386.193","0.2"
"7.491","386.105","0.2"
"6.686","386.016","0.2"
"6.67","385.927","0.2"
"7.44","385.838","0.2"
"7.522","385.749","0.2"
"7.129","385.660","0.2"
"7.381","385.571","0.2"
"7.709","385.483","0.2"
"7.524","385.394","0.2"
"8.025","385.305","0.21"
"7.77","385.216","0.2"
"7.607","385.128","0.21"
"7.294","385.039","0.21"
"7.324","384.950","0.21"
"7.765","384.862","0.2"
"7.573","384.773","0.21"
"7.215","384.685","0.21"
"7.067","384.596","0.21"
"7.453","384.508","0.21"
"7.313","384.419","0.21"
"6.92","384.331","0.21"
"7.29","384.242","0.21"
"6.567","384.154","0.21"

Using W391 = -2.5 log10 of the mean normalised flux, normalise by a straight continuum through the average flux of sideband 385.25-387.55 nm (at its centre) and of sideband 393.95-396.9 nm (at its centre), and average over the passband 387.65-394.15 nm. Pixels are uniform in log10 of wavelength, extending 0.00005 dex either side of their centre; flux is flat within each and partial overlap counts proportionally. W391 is 0.10 mag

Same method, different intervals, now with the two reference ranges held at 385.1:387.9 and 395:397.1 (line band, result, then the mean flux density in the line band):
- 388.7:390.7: 0.07 mag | 6.4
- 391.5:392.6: -0.11 mag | 7.14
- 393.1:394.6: 0.20 mag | 5.12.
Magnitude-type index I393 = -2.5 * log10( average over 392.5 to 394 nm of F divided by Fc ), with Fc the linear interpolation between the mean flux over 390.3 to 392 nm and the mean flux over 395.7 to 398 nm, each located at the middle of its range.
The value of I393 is 0.357 mag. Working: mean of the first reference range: 7.23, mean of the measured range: 4.77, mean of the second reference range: 5.57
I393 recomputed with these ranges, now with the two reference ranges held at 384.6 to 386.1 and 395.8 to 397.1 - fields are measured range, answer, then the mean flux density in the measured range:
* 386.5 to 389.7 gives 0.01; 6.73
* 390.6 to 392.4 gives -0.20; 7.27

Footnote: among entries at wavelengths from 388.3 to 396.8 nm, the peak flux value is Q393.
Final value 7.914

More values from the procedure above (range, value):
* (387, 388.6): 7.94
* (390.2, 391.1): 7.572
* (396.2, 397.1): 6.372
